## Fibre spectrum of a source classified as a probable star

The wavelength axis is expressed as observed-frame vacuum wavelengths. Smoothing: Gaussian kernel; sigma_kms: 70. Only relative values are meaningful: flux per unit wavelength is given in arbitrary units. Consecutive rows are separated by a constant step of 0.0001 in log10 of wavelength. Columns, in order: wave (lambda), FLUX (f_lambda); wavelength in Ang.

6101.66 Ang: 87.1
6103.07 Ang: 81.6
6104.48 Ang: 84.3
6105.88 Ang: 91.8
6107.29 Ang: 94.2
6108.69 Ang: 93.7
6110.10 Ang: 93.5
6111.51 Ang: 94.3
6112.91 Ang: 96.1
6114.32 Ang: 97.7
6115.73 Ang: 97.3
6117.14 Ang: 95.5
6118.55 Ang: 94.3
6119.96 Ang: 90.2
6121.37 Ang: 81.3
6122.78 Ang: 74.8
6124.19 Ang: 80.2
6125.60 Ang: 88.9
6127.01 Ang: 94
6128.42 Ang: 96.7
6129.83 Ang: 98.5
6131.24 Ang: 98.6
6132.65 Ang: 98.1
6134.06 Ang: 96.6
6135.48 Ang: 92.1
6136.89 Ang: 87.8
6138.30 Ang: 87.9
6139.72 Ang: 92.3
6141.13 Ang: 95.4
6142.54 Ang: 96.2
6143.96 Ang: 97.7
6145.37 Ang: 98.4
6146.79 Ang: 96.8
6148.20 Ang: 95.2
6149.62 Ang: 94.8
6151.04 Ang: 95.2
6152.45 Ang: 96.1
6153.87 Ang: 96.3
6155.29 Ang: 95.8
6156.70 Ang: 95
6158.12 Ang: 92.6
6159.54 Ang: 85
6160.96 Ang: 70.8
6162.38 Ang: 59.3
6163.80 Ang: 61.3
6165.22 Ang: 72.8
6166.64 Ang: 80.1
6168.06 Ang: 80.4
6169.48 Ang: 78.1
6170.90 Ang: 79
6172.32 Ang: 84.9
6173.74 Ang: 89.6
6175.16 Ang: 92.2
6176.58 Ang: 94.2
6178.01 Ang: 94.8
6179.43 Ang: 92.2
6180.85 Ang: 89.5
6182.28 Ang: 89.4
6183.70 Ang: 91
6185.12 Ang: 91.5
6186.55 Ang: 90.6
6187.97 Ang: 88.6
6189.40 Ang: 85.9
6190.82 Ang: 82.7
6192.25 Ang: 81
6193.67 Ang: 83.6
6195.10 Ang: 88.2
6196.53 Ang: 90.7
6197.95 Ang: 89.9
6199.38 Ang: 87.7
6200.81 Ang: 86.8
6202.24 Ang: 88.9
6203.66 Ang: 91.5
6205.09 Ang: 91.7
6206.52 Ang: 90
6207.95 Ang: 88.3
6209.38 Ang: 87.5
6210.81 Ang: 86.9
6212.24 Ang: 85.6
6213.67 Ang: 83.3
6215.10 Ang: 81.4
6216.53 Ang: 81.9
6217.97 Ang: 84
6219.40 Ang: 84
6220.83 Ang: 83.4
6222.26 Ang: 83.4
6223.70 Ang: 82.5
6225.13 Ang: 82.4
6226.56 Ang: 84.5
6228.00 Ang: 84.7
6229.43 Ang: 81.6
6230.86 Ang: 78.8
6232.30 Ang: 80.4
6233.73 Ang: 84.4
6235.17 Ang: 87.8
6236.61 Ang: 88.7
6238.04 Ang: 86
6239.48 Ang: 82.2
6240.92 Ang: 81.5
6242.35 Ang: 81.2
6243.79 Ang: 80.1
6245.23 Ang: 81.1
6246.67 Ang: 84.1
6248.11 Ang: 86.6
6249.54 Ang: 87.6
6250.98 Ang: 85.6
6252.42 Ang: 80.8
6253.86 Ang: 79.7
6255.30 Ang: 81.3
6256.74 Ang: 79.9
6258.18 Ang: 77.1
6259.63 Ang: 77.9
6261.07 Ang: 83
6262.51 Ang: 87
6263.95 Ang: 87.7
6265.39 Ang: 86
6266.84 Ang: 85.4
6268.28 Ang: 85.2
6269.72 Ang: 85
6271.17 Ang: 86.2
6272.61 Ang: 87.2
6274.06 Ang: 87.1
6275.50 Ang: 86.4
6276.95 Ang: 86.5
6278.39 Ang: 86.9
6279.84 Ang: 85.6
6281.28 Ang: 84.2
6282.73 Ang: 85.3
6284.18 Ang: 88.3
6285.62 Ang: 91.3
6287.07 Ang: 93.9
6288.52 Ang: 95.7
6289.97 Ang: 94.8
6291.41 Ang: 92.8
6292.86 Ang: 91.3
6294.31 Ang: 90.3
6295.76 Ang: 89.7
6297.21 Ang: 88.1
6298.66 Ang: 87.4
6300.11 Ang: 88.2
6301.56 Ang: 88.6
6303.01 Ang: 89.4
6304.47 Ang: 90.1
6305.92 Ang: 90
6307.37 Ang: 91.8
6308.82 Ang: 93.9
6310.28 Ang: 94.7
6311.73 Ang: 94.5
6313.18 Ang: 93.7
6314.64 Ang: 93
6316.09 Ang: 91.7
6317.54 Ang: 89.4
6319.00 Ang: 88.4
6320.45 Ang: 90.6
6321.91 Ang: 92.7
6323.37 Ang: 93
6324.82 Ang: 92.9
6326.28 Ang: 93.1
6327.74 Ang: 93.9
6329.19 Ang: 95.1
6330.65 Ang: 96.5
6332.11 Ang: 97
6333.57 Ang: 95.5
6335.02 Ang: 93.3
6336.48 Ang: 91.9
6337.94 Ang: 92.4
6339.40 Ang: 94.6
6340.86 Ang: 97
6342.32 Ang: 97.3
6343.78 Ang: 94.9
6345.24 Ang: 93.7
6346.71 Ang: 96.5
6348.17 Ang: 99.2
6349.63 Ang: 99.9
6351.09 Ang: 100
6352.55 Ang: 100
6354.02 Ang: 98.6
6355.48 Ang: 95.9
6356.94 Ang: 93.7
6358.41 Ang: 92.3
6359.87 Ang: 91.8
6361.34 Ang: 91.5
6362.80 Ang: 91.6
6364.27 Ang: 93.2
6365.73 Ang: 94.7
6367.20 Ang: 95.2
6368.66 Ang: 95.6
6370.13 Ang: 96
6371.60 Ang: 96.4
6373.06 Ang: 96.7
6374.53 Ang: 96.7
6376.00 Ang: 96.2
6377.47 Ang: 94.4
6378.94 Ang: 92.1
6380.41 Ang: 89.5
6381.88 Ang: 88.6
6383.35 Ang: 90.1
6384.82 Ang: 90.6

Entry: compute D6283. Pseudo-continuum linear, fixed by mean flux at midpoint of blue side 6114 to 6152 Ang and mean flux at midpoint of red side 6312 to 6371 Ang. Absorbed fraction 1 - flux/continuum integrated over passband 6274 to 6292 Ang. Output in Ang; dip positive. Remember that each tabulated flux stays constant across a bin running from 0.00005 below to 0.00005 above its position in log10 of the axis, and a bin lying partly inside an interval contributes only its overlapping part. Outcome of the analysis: 0.93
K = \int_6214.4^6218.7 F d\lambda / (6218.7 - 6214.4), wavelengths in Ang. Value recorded 82.3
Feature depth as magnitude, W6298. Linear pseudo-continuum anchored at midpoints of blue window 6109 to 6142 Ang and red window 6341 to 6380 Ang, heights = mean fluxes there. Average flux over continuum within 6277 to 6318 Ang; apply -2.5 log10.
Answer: 0.05 mag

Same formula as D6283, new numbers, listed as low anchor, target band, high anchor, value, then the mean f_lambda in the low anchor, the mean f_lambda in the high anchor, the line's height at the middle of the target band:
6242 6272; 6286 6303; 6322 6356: -0.4 Ang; 83.3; 95.7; 89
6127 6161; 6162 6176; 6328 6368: 2.4 Ang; 94.2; 95.3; 94.3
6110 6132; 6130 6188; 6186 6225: 0.1 Ang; 92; 86.2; 89.4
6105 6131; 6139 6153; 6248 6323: -0.7 Ang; 91.9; 88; 91.3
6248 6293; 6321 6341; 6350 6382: -0.5 Ang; 86.2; 94.7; 91.6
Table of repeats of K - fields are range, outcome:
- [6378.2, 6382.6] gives 90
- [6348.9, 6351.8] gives 100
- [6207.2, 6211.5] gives 87.6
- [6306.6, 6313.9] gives 93.7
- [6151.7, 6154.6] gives 96.2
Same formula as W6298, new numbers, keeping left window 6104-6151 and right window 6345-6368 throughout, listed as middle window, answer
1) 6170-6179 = 0.05 mag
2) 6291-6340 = 0.04 mag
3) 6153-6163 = 0.10 mag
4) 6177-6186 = 0.03 mag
